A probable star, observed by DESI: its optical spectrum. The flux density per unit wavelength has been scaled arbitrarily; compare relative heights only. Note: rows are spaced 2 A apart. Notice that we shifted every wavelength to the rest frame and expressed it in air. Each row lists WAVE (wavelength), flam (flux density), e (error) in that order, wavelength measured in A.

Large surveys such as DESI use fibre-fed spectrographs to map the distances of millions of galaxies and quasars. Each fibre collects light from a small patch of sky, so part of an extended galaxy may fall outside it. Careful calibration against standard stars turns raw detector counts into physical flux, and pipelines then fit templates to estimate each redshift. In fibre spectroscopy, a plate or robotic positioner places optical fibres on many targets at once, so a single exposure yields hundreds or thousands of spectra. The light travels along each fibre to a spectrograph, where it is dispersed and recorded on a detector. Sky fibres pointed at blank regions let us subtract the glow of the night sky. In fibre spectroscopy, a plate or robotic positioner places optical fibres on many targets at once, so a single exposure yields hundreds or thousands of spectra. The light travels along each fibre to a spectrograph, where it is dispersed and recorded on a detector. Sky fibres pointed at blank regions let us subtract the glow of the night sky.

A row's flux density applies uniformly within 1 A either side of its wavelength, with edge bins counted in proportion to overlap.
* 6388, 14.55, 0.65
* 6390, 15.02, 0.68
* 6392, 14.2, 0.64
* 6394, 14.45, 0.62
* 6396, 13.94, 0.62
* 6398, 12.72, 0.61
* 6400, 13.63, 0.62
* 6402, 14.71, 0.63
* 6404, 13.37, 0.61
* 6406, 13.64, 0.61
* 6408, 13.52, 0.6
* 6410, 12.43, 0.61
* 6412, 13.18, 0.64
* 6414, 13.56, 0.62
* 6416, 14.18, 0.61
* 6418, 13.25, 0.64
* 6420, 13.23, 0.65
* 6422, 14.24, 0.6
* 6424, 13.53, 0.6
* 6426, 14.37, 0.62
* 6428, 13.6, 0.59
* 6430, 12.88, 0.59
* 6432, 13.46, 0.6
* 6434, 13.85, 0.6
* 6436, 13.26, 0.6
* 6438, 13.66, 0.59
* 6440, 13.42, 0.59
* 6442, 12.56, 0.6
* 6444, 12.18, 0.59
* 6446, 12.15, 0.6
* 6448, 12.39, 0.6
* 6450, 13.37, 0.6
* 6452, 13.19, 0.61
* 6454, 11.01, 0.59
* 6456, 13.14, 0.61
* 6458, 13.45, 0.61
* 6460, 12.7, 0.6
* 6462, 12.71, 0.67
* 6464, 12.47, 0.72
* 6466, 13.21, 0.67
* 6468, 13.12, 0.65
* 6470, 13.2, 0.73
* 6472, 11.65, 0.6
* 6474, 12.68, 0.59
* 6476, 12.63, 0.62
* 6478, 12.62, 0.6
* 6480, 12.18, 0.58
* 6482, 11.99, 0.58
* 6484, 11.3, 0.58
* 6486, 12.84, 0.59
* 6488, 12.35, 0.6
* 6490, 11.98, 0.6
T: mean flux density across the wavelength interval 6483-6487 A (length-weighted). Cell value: 12.1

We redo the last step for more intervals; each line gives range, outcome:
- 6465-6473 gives 12.8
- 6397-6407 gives 13.6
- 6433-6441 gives 13.5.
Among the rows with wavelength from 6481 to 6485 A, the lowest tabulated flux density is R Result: 11.3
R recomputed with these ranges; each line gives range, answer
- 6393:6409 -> 12.72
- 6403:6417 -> 12.43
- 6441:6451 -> 12.15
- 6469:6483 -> 11.65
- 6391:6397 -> 13.94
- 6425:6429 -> 13.6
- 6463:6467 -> 12.47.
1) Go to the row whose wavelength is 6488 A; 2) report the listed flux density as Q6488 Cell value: 12.35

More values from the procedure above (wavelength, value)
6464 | 12.47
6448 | 12.39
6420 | 13.23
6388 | 14.55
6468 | 13.12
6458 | 13.45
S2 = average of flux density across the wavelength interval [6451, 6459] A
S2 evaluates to 12.7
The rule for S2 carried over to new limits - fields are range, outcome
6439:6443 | 13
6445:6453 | 12.8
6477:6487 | 12.2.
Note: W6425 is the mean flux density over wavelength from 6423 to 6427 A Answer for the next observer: 13.9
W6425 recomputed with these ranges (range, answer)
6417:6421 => 13.2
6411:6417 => 13.6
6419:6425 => 13.7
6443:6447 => 12.2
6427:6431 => 13.2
